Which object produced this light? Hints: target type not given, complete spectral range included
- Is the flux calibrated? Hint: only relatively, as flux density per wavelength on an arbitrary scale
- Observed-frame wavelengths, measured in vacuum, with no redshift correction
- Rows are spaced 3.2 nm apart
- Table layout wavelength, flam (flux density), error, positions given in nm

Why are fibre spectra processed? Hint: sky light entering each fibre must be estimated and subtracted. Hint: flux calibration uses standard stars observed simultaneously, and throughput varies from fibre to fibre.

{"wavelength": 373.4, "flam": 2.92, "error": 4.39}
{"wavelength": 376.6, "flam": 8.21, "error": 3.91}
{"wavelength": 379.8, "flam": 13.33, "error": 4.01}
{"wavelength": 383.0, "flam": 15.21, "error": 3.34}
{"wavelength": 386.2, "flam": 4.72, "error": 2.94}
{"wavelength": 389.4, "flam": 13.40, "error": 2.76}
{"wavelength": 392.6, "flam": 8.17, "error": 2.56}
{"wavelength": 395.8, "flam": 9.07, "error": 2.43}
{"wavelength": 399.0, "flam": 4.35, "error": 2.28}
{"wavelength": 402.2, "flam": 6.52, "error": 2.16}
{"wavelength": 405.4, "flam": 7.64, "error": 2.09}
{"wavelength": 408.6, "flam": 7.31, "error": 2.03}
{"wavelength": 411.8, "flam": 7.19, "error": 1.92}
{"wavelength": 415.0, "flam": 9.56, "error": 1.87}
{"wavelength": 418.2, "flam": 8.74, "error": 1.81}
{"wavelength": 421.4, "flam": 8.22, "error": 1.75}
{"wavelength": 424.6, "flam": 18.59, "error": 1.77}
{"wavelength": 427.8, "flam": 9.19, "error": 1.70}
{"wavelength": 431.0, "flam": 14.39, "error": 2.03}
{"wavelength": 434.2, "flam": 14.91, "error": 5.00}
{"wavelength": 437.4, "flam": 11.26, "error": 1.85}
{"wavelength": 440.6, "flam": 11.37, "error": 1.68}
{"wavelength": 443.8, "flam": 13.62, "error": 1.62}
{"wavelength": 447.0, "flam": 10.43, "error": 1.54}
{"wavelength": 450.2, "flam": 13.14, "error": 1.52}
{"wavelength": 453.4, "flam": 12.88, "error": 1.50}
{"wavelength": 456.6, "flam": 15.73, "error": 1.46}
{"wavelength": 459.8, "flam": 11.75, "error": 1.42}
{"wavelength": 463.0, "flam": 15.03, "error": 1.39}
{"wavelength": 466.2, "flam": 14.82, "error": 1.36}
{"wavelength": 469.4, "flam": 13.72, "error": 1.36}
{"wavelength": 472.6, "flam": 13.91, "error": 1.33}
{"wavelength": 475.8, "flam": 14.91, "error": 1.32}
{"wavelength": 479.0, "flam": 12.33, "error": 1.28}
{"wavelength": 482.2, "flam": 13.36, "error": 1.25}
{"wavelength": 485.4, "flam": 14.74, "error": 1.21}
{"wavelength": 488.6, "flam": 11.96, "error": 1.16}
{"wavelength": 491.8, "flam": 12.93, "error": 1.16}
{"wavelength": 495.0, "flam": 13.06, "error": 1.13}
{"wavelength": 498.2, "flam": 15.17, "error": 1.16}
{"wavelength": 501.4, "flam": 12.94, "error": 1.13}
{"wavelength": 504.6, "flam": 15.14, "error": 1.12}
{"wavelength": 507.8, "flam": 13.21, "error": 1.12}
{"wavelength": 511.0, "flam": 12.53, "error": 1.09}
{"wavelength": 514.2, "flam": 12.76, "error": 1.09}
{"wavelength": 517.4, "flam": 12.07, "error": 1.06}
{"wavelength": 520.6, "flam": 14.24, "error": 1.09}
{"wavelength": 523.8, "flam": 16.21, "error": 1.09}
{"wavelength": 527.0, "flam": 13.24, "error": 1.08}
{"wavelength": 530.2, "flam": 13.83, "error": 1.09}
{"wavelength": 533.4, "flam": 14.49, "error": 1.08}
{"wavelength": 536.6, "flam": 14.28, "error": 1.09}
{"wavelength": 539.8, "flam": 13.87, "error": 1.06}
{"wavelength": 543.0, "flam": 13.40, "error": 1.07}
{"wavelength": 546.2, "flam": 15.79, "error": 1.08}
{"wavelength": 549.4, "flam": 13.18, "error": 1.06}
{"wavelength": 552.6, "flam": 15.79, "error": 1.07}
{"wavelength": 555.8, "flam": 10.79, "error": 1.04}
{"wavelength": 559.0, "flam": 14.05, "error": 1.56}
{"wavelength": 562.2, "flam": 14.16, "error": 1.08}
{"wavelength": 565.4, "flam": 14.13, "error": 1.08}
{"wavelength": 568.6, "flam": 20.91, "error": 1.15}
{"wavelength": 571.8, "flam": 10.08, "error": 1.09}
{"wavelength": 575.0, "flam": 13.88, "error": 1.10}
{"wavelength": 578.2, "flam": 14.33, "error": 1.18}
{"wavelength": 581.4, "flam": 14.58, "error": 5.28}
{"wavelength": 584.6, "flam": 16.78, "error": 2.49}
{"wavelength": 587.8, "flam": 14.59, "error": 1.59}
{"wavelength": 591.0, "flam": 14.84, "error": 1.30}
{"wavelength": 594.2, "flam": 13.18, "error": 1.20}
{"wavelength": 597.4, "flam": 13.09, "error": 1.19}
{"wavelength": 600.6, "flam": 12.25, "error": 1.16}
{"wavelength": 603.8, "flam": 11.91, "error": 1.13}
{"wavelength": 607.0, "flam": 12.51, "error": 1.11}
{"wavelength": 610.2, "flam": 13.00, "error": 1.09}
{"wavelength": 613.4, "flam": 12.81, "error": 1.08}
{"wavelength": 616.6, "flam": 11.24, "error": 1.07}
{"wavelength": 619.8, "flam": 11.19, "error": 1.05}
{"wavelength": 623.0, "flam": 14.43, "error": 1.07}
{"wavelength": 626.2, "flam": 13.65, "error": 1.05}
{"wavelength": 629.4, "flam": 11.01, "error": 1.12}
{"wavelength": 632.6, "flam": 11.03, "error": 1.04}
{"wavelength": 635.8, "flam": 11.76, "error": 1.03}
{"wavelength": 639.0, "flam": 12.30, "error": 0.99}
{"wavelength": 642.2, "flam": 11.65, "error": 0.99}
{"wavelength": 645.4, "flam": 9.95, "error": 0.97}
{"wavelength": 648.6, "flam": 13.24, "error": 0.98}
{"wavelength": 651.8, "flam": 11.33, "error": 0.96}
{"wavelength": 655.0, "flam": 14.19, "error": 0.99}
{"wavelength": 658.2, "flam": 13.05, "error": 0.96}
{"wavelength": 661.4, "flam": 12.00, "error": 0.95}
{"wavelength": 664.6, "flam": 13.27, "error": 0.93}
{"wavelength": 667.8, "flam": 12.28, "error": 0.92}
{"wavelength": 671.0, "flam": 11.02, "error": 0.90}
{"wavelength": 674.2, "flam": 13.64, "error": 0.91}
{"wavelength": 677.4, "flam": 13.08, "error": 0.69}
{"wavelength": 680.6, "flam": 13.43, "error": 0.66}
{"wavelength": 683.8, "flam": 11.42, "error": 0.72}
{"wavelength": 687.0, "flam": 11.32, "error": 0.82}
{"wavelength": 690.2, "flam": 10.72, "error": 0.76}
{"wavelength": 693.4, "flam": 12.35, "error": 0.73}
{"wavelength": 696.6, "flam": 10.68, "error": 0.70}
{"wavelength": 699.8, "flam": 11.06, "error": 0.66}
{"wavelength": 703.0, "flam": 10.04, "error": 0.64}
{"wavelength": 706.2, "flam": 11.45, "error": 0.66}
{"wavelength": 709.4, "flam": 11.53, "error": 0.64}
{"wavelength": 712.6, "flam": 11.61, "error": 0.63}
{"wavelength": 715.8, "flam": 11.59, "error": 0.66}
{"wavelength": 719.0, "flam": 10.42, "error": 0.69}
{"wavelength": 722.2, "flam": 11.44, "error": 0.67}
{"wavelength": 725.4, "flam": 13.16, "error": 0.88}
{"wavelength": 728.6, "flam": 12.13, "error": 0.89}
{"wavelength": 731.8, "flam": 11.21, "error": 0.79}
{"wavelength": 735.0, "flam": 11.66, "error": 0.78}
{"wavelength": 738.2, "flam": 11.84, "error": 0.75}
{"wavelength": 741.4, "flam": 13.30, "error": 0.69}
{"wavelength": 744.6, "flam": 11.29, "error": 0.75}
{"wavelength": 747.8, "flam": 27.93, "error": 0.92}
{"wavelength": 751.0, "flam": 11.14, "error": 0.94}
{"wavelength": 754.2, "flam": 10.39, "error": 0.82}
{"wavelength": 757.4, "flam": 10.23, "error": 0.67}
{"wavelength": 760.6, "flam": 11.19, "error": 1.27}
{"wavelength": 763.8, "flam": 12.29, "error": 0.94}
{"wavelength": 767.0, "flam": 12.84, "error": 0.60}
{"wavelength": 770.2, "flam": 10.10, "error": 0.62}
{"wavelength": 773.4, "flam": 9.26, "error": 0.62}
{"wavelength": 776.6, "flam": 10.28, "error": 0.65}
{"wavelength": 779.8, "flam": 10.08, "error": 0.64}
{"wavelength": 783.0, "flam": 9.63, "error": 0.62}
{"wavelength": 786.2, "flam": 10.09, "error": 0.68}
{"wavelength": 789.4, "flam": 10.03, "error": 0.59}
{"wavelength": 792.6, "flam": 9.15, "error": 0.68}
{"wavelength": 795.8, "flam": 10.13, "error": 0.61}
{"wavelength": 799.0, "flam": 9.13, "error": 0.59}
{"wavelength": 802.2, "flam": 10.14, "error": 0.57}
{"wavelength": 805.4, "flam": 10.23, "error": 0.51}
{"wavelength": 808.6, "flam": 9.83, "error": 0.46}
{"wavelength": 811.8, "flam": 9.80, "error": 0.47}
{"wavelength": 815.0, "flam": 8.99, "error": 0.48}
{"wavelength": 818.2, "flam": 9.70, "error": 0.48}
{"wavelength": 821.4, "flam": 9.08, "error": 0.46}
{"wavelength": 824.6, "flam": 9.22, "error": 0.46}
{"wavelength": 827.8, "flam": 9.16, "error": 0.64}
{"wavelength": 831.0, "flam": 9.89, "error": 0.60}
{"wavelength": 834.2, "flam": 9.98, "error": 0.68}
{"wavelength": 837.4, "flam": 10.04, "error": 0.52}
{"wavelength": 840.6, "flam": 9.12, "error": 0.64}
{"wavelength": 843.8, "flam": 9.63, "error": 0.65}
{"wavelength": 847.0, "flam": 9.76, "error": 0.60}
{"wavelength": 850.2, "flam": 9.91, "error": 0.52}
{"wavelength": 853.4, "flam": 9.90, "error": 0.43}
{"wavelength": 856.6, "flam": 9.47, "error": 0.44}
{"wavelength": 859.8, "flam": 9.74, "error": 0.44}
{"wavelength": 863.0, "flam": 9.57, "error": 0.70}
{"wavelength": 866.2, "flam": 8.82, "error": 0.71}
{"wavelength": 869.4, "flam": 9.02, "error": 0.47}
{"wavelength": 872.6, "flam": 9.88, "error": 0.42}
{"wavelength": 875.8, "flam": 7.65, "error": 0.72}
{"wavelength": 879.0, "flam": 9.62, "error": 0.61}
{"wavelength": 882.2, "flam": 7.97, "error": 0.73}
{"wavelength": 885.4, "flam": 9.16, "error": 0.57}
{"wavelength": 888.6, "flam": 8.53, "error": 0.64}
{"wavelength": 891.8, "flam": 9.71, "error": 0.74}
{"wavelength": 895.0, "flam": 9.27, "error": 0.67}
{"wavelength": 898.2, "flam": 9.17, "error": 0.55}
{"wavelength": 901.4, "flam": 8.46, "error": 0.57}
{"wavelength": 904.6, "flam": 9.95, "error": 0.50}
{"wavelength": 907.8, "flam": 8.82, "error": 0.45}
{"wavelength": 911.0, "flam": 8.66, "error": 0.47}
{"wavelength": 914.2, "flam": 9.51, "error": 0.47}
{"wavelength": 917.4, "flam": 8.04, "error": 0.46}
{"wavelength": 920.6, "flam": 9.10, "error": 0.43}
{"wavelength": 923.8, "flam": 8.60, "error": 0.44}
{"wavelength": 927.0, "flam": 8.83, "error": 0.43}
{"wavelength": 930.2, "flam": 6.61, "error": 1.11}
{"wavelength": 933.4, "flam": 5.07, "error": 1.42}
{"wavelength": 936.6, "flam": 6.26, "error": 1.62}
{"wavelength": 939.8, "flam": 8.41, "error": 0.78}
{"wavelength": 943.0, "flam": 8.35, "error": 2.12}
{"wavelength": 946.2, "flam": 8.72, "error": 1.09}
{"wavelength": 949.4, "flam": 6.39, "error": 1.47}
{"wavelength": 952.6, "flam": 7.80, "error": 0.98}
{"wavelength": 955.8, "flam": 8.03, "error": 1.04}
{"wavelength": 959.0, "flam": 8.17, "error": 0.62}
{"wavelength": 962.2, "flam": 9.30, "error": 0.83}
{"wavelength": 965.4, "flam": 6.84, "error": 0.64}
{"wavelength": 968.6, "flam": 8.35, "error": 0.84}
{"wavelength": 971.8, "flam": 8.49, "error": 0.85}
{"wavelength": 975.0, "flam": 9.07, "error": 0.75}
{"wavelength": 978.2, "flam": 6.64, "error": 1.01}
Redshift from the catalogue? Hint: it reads 0.137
